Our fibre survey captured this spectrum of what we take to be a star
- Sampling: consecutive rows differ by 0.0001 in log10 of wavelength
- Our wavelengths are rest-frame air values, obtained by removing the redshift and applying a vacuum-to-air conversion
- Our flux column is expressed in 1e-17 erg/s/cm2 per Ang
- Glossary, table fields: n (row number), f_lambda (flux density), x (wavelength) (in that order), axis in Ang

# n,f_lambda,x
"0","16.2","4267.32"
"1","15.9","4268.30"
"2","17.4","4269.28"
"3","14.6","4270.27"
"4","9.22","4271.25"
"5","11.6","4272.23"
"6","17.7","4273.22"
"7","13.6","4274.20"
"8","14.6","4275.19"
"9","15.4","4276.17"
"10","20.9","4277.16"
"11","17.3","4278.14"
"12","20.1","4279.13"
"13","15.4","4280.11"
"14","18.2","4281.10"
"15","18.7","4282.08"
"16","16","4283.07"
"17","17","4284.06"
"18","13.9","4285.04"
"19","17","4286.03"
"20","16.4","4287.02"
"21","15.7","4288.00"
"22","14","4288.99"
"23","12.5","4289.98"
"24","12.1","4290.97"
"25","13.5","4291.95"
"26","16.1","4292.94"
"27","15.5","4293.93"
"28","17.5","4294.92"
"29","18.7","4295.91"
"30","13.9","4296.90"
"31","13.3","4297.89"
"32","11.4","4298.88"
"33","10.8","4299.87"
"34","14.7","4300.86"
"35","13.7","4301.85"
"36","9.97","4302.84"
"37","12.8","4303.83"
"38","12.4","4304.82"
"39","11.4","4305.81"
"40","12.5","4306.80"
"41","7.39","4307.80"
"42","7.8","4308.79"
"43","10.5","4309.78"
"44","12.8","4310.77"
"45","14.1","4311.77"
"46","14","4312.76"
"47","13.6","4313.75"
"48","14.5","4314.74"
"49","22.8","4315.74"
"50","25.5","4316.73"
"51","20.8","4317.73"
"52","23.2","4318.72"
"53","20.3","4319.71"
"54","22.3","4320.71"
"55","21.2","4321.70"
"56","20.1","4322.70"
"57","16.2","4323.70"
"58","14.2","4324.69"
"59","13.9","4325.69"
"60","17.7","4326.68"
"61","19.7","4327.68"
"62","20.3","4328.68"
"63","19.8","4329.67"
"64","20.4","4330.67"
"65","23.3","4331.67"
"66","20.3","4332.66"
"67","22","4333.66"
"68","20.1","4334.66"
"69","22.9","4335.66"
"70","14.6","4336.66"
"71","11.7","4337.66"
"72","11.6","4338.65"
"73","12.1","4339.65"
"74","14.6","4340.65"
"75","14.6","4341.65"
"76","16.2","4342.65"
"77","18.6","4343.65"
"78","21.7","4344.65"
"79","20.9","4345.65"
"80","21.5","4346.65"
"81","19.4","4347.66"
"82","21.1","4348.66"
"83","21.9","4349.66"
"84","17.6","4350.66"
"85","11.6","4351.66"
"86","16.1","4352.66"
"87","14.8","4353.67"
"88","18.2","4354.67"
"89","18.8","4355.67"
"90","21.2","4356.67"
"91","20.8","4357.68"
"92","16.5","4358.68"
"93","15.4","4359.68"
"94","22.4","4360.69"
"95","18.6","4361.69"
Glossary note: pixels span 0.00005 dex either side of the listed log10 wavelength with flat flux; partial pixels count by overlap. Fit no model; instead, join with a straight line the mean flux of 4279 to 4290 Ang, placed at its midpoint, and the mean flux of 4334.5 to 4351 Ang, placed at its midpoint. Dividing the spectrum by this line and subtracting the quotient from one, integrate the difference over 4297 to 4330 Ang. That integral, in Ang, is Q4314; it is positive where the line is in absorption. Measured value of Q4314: 2.8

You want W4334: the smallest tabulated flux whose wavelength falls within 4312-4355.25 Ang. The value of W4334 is 11.6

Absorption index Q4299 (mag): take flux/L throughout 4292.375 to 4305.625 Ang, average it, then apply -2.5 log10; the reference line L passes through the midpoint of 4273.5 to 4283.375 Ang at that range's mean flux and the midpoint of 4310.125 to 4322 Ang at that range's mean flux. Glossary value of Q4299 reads 0.28 mag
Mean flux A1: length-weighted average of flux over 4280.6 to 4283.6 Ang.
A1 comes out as 17.6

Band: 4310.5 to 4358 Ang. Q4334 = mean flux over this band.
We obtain 18.3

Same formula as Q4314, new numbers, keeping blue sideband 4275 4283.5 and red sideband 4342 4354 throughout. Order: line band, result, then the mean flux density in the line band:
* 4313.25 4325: -1.0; 19.6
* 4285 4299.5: 2.4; 14.8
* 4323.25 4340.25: 0.5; 17.7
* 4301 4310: 3.4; 11.1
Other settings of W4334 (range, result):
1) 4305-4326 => 7.39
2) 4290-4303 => 9.97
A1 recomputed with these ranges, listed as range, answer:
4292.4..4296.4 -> 16.9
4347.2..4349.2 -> 20.3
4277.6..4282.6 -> 18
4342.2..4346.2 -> 19.4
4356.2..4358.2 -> 20.9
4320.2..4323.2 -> 21.1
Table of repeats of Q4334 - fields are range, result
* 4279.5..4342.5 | 16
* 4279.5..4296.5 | 15.8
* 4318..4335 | 19.7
